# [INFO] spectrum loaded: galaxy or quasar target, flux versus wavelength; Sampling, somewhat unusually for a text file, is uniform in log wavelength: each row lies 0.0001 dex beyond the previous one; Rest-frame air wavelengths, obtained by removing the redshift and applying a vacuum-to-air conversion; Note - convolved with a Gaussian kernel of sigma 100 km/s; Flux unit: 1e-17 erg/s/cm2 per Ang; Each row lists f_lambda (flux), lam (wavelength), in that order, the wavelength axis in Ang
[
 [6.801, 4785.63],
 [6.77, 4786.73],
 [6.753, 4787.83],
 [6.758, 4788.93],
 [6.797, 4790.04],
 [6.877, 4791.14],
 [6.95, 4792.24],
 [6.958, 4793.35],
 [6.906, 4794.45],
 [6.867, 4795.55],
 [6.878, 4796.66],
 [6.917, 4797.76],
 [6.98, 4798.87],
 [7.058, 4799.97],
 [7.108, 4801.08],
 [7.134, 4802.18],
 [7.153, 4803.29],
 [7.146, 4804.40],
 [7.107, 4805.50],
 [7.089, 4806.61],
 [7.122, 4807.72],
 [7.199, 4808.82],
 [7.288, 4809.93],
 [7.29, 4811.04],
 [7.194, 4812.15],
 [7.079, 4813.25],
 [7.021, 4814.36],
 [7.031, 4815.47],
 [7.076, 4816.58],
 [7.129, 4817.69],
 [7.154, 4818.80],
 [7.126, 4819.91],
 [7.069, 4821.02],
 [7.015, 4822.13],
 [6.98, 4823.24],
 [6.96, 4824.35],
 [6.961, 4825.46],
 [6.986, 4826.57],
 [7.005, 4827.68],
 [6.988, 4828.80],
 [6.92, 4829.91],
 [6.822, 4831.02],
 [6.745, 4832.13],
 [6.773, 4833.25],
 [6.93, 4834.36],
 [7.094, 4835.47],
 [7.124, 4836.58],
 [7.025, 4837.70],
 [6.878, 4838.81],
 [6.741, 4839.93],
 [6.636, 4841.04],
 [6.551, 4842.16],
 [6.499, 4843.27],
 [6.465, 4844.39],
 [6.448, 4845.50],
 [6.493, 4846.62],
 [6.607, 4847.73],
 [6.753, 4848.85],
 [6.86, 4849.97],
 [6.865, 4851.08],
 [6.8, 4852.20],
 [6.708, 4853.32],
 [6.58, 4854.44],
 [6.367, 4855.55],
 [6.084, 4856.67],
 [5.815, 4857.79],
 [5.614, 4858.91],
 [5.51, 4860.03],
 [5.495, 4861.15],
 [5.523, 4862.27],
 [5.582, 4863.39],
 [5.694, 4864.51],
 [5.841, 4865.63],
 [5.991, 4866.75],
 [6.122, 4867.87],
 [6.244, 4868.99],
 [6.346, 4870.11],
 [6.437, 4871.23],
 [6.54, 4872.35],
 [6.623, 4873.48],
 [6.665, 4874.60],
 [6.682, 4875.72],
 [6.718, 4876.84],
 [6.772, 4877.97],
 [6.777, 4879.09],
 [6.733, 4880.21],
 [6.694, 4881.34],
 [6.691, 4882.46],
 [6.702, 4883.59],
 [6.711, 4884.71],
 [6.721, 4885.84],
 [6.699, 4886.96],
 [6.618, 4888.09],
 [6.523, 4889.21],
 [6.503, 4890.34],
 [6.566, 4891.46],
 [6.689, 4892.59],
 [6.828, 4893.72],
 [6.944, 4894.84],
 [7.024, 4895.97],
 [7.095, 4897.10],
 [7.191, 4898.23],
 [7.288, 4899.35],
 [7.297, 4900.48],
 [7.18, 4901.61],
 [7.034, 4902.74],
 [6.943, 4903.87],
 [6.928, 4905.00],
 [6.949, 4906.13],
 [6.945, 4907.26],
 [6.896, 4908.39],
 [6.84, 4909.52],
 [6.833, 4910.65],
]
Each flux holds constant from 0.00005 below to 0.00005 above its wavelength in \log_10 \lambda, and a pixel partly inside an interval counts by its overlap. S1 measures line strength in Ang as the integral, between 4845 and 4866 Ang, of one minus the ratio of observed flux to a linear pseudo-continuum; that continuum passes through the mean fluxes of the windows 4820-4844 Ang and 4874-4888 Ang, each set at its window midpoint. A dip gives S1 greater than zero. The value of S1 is 1.9 Ang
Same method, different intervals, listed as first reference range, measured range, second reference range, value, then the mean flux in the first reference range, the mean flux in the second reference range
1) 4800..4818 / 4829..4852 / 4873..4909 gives 0.8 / 7.13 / 6.83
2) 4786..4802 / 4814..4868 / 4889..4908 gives 2.5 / 6.91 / 6.94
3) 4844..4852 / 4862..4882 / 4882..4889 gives 1.0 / 6.66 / 6.68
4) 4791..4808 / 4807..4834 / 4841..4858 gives -0.9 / 7.02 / 6.54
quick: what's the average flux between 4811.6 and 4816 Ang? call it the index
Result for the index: 7.09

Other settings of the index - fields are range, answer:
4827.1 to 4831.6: 6.93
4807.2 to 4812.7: 7.22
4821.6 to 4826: 6.98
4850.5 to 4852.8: 6.83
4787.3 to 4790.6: 6.77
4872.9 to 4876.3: 6.66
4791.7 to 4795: 6.94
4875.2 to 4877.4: 6.71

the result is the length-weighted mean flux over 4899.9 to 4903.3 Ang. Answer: 7.16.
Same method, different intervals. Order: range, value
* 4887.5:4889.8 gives 6.56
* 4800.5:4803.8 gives 7.12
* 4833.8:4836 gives 7.03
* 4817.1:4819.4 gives 7.14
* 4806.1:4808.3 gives 7.12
